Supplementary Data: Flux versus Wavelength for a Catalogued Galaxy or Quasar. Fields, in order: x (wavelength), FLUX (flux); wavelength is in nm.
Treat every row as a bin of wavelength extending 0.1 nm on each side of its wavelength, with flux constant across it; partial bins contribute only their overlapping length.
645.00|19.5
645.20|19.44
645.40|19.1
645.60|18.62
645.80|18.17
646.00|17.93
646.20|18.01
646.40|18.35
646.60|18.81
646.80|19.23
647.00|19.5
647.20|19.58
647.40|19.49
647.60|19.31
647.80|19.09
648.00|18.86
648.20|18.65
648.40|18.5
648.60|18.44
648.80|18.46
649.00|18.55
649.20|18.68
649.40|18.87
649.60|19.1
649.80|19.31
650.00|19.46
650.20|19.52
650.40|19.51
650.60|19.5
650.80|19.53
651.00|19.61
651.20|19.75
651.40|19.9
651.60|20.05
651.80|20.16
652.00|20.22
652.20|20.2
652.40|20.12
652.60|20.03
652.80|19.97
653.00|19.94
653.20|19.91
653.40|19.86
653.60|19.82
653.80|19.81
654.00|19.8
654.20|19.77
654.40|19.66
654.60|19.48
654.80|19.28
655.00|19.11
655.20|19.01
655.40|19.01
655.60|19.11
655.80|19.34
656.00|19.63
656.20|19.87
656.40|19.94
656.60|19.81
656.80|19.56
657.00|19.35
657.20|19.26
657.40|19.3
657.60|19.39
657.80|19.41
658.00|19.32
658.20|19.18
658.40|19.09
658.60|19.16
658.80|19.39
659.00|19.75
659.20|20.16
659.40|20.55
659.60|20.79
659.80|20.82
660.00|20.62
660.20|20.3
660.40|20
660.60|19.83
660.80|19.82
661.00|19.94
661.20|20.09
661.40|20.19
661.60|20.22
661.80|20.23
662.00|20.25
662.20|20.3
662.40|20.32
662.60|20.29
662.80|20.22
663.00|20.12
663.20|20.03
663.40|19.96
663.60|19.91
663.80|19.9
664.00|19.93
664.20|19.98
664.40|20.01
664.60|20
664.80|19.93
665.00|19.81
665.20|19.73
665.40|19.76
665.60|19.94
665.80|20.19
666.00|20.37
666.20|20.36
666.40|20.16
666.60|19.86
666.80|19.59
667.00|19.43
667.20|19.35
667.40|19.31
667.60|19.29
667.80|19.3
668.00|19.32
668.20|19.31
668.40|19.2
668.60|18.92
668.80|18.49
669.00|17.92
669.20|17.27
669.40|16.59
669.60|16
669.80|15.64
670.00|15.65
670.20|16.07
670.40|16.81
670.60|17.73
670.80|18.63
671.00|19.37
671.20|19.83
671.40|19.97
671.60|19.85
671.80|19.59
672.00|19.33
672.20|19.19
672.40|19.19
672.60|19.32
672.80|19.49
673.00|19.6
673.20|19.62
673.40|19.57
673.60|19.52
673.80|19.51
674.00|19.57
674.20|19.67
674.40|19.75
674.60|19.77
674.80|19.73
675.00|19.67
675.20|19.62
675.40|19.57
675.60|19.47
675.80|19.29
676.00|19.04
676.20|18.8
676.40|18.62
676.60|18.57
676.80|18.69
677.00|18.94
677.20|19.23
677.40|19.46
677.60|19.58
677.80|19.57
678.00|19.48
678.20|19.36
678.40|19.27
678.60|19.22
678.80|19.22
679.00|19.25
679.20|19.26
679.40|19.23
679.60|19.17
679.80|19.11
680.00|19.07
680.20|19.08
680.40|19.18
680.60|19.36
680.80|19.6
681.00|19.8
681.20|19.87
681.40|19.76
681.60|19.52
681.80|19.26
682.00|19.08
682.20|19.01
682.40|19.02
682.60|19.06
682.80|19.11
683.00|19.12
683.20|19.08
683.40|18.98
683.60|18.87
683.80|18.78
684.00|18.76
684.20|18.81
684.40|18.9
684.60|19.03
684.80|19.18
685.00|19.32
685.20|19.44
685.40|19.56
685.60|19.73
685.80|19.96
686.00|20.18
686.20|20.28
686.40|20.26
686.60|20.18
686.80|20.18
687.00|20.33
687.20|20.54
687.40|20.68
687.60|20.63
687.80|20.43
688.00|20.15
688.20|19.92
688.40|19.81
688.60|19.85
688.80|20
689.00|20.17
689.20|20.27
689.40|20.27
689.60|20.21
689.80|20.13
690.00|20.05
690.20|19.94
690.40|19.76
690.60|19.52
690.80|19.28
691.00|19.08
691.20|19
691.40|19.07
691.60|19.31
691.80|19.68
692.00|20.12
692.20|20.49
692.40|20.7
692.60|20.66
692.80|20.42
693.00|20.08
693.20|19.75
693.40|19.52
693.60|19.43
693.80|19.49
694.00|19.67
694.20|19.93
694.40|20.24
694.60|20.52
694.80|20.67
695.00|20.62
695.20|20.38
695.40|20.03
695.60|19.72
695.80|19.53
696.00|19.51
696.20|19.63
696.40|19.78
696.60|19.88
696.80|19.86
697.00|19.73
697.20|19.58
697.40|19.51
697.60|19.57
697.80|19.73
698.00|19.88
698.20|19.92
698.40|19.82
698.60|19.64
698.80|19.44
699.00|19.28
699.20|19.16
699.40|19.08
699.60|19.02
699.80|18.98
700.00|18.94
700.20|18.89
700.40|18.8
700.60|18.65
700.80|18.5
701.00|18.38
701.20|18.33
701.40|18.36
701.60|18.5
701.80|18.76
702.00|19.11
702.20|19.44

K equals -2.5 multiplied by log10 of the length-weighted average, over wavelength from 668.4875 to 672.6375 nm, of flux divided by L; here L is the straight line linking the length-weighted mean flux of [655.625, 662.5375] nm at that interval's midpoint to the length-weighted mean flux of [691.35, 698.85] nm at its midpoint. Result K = 0.10 mag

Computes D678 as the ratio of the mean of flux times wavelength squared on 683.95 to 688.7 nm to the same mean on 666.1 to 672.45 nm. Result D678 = 1.1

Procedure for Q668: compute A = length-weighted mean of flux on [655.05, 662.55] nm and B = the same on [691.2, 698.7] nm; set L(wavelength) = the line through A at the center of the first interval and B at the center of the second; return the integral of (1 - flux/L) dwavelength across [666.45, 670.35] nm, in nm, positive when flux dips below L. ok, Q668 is 0.31 nm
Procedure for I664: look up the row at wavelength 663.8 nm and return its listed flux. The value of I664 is 19.9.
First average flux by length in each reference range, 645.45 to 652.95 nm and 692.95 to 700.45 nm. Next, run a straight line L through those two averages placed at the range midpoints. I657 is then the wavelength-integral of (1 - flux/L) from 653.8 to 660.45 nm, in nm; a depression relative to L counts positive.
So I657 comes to -0.12 nm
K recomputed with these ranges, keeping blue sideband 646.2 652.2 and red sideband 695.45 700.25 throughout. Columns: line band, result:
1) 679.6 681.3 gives 0.00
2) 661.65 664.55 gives -0.04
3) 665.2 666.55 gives -0.04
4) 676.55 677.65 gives 0.02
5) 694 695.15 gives -0.05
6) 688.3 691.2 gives -0.02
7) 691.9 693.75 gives -0.03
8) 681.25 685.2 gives 0.02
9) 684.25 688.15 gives -0.03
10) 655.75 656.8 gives -0.02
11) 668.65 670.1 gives 0.15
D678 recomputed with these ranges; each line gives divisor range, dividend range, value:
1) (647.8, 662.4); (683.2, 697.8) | 1.12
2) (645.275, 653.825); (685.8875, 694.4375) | 1.17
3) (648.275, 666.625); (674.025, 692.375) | 1.07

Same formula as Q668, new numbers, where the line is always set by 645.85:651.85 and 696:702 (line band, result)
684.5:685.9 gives -0.02 nm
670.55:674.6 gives -0.06 nm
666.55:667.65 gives -0.02 nm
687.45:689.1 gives -0.08 nm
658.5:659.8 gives -0.06 nm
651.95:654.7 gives -0.11 nm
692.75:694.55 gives -0.06 nm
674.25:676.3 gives -0.03 nm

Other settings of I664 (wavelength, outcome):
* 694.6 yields 20.52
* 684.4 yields 18.9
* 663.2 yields 20.03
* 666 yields 20.37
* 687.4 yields 20.68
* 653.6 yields 19.82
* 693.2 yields 19.75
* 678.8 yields 19.22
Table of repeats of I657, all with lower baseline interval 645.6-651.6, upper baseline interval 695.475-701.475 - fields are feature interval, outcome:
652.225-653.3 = -0.05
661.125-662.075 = -0.05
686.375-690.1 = -0.19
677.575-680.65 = -0.01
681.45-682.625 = 0.00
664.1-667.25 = -0.13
